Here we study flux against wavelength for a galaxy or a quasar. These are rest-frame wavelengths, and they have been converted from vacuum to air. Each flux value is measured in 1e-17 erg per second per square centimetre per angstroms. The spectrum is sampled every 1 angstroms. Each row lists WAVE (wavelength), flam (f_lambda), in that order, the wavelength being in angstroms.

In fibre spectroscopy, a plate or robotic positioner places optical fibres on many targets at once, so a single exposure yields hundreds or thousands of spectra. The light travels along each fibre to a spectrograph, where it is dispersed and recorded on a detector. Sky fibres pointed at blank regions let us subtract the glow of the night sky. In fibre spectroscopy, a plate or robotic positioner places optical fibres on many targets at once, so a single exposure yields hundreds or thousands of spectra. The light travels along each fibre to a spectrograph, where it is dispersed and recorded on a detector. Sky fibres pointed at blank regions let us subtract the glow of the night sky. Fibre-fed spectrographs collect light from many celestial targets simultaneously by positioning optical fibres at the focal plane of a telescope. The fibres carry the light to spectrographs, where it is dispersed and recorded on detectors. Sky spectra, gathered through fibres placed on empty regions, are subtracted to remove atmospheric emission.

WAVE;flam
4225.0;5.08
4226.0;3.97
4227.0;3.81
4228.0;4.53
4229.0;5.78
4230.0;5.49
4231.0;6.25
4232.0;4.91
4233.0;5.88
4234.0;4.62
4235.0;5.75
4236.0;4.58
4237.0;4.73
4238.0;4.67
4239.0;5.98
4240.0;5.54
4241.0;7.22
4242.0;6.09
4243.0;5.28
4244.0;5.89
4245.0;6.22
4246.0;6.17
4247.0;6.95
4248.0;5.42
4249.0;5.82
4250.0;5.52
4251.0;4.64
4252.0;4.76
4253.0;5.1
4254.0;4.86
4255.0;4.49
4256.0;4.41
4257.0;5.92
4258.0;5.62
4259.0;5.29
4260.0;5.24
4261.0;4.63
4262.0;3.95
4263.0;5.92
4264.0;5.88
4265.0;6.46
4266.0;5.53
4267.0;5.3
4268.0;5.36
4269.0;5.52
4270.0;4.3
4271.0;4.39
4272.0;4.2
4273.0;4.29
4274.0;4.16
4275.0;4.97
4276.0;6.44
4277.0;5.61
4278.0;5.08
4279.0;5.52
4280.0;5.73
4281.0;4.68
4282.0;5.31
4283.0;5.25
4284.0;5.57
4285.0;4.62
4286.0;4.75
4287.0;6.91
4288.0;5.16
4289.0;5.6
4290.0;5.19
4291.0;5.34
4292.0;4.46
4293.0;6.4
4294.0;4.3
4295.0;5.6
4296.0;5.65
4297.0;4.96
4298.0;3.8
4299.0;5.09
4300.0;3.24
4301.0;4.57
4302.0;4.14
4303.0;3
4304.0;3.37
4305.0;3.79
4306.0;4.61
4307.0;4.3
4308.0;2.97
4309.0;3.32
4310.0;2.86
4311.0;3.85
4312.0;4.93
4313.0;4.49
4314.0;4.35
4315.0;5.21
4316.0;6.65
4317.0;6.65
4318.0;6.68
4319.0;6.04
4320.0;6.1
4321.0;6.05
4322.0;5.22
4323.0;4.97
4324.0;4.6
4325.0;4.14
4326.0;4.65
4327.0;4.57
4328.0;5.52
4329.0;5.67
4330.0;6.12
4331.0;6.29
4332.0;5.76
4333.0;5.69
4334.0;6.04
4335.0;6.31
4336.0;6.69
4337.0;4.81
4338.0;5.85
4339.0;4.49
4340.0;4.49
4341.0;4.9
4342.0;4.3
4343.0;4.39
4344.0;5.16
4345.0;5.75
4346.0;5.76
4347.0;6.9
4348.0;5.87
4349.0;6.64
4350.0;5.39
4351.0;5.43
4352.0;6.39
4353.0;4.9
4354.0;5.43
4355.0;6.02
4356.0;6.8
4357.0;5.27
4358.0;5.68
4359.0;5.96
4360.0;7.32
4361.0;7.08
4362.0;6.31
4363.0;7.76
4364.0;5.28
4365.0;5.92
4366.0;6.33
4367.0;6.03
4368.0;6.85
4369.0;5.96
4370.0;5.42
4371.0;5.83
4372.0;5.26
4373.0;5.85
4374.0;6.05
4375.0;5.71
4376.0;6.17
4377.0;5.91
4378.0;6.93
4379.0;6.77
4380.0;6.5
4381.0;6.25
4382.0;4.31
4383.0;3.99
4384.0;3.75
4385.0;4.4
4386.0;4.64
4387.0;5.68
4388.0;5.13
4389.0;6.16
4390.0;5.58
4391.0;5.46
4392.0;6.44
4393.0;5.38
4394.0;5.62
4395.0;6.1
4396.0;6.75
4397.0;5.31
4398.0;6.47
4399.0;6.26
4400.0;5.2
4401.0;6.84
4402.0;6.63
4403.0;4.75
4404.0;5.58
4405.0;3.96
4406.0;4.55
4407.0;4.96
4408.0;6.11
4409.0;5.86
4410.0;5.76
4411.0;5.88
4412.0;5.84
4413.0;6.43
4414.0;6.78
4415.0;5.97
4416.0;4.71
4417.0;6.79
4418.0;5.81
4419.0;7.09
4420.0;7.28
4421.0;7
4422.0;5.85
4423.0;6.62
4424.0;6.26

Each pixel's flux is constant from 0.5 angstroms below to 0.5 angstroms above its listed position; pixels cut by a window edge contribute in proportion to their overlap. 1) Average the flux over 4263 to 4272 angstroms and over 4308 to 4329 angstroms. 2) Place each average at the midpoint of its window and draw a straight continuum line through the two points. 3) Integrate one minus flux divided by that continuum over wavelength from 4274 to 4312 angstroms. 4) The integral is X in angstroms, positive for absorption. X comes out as 3.1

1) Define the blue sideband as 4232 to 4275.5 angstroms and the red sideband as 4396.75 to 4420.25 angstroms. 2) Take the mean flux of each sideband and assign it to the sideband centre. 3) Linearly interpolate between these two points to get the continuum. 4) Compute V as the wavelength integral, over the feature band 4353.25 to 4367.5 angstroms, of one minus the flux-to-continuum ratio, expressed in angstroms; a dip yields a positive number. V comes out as -1.3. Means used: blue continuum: 5.29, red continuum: 5.86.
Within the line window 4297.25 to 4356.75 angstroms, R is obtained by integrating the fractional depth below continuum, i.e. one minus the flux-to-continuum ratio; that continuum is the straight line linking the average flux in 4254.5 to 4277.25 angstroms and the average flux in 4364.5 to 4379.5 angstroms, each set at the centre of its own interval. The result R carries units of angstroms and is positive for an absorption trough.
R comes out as 5.9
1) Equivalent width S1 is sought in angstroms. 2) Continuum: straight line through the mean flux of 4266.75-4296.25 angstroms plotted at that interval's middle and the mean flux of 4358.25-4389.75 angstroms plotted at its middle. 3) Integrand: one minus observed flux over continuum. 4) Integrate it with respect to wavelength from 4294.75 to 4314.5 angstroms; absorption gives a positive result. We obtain 4.51 angstroms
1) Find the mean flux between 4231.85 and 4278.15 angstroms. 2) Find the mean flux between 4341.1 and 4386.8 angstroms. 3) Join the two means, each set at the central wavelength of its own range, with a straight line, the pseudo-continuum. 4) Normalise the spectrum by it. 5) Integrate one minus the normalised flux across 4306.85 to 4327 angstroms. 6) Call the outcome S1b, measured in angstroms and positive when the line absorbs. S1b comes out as 2.5 angstroms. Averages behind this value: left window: 5.31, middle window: 4.9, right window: 5.78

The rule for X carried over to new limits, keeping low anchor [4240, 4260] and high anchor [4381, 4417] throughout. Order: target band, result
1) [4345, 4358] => -0.8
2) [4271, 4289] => 1.2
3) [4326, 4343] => 0.4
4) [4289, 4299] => 0.8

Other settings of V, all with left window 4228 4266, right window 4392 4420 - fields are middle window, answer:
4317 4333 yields 0.33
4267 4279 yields 1.17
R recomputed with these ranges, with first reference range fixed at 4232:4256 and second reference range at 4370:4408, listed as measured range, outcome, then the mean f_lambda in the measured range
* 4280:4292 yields 0.45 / 5.29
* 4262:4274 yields 0.82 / 5.1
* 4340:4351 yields 0.20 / 5.46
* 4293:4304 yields 2.06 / 4.48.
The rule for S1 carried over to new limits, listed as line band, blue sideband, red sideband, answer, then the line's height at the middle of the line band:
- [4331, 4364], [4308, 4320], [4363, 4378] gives -1.30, 5.57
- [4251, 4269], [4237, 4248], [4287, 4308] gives 0.95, 5.51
